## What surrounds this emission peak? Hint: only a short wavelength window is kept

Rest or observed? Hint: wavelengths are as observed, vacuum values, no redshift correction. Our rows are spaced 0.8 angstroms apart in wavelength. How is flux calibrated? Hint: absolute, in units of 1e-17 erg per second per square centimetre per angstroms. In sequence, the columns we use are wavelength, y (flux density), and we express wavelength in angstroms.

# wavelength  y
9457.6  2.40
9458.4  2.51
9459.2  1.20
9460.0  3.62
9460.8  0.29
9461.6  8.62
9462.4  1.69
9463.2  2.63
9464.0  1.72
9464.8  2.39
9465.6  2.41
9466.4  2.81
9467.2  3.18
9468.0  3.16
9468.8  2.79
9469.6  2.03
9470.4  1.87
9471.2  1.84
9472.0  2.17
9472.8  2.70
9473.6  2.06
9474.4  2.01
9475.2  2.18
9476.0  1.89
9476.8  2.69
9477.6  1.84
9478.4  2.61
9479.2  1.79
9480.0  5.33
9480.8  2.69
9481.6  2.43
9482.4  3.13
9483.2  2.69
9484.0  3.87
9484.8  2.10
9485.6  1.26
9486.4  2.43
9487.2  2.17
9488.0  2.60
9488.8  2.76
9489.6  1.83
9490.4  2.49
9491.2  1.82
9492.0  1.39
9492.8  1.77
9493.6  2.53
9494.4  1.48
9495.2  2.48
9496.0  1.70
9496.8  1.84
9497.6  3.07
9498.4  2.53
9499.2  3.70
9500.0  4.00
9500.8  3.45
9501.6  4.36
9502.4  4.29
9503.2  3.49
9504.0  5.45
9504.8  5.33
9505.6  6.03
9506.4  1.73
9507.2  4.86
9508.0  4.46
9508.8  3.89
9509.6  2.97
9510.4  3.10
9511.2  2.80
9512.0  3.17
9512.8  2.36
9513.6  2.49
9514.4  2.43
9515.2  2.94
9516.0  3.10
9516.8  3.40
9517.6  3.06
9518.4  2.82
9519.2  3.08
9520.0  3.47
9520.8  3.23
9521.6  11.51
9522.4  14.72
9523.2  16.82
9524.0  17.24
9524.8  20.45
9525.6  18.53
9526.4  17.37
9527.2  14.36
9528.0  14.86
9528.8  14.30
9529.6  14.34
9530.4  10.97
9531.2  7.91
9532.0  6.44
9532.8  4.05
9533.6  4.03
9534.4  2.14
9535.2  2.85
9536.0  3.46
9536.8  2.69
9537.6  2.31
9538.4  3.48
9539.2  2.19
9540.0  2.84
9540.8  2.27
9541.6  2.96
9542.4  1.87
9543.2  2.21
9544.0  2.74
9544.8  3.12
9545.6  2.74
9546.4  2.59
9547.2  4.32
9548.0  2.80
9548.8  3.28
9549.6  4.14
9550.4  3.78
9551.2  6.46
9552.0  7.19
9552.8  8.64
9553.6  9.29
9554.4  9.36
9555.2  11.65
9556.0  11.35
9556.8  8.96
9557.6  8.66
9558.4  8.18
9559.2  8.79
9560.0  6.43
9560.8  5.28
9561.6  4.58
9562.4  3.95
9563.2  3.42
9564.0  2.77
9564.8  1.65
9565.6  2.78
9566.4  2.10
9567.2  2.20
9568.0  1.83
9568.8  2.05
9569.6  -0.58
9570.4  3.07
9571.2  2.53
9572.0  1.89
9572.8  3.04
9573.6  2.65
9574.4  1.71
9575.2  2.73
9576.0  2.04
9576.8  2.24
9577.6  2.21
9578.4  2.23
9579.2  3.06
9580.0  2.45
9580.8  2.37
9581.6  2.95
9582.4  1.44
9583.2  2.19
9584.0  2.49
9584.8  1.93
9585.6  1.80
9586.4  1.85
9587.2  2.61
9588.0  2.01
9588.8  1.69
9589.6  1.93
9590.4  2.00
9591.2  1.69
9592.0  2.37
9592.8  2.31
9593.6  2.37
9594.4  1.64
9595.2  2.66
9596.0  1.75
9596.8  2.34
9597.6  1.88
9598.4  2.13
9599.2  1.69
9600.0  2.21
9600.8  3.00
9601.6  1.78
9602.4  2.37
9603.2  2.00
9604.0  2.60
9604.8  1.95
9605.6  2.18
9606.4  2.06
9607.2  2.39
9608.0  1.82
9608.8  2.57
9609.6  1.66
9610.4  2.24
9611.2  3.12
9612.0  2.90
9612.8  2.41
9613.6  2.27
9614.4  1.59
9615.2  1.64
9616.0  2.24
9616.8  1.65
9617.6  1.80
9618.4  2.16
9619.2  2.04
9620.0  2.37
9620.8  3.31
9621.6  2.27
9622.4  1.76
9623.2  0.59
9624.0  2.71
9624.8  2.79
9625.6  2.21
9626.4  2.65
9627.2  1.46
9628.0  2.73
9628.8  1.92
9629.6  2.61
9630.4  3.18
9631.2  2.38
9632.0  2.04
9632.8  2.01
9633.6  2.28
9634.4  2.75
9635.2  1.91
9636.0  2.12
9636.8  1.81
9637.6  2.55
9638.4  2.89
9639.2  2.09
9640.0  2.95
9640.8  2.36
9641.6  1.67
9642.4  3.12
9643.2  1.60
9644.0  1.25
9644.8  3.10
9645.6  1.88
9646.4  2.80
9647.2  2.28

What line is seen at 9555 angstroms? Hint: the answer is [N II]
